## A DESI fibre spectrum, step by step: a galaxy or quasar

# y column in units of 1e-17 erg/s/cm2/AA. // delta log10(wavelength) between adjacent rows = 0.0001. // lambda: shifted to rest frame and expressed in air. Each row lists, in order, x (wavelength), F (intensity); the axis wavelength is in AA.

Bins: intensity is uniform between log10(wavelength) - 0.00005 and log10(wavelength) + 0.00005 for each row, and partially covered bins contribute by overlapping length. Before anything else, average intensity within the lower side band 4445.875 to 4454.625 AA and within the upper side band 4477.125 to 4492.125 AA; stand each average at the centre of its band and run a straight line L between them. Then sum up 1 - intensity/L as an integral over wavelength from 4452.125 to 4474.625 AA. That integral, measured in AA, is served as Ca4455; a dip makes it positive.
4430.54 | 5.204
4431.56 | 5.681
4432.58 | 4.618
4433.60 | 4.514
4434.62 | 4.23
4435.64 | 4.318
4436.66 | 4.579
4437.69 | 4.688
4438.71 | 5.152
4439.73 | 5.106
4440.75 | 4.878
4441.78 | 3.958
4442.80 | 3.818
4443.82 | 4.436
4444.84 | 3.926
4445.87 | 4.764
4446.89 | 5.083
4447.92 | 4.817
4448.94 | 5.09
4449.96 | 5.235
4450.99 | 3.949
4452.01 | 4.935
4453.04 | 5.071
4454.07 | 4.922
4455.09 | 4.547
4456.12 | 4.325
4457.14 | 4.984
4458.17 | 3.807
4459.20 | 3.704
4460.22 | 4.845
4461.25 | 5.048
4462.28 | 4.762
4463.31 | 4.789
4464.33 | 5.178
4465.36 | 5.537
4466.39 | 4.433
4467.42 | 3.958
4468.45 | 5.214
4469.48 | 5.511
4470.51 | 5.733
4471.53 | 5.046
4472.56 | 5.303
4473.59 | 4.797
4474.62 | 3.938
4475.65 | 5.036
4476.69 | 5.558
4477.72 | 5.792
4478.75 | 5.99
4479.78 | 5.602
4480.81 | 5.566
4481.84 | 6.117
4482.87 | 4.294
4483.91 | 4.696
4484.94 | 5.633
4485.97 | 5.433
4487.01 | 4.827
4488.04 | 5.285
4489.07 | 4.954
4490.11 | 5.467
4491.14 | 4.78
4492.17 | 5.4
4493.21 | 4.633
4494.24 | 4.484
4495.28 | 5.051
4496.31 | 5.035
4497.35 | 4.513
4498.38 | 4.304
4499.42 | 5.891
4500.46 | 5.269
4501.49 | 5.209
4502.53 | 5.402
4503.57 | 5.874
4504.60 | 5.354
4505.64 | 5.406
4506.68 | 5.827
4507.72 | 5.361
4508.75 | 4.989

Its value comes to 1.0 AA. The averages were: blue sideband 4.88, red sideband 5.32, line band 4.82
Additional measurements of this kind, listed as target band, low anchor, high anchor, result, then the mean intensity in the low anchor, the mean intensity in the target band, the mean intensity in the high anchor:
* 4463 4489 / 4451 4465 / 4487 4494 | -1.5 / 4.67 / 5.17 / 5.05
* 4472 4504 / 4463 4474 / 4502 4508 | 0.9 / 5.06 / 5.16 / 5.54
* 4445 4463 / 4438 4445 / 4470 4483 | 0.4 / 4.51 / 4.68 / 5.32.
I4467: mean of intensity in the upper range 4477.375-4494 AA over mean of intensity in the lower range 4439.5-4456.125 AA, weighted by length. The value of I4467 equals 1.13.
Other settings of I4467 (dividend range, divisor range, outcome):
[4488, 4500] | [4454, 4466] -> 1.06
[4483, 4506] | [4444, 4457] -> 1.08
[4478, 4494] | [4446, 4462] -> 1.12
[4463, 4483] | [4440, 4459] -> 1.13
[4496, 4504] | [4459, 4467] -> 1.07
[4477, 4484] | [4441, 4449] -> 1.23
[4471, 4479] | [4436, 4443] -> 1.12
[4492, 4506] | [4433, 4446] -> 1.14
